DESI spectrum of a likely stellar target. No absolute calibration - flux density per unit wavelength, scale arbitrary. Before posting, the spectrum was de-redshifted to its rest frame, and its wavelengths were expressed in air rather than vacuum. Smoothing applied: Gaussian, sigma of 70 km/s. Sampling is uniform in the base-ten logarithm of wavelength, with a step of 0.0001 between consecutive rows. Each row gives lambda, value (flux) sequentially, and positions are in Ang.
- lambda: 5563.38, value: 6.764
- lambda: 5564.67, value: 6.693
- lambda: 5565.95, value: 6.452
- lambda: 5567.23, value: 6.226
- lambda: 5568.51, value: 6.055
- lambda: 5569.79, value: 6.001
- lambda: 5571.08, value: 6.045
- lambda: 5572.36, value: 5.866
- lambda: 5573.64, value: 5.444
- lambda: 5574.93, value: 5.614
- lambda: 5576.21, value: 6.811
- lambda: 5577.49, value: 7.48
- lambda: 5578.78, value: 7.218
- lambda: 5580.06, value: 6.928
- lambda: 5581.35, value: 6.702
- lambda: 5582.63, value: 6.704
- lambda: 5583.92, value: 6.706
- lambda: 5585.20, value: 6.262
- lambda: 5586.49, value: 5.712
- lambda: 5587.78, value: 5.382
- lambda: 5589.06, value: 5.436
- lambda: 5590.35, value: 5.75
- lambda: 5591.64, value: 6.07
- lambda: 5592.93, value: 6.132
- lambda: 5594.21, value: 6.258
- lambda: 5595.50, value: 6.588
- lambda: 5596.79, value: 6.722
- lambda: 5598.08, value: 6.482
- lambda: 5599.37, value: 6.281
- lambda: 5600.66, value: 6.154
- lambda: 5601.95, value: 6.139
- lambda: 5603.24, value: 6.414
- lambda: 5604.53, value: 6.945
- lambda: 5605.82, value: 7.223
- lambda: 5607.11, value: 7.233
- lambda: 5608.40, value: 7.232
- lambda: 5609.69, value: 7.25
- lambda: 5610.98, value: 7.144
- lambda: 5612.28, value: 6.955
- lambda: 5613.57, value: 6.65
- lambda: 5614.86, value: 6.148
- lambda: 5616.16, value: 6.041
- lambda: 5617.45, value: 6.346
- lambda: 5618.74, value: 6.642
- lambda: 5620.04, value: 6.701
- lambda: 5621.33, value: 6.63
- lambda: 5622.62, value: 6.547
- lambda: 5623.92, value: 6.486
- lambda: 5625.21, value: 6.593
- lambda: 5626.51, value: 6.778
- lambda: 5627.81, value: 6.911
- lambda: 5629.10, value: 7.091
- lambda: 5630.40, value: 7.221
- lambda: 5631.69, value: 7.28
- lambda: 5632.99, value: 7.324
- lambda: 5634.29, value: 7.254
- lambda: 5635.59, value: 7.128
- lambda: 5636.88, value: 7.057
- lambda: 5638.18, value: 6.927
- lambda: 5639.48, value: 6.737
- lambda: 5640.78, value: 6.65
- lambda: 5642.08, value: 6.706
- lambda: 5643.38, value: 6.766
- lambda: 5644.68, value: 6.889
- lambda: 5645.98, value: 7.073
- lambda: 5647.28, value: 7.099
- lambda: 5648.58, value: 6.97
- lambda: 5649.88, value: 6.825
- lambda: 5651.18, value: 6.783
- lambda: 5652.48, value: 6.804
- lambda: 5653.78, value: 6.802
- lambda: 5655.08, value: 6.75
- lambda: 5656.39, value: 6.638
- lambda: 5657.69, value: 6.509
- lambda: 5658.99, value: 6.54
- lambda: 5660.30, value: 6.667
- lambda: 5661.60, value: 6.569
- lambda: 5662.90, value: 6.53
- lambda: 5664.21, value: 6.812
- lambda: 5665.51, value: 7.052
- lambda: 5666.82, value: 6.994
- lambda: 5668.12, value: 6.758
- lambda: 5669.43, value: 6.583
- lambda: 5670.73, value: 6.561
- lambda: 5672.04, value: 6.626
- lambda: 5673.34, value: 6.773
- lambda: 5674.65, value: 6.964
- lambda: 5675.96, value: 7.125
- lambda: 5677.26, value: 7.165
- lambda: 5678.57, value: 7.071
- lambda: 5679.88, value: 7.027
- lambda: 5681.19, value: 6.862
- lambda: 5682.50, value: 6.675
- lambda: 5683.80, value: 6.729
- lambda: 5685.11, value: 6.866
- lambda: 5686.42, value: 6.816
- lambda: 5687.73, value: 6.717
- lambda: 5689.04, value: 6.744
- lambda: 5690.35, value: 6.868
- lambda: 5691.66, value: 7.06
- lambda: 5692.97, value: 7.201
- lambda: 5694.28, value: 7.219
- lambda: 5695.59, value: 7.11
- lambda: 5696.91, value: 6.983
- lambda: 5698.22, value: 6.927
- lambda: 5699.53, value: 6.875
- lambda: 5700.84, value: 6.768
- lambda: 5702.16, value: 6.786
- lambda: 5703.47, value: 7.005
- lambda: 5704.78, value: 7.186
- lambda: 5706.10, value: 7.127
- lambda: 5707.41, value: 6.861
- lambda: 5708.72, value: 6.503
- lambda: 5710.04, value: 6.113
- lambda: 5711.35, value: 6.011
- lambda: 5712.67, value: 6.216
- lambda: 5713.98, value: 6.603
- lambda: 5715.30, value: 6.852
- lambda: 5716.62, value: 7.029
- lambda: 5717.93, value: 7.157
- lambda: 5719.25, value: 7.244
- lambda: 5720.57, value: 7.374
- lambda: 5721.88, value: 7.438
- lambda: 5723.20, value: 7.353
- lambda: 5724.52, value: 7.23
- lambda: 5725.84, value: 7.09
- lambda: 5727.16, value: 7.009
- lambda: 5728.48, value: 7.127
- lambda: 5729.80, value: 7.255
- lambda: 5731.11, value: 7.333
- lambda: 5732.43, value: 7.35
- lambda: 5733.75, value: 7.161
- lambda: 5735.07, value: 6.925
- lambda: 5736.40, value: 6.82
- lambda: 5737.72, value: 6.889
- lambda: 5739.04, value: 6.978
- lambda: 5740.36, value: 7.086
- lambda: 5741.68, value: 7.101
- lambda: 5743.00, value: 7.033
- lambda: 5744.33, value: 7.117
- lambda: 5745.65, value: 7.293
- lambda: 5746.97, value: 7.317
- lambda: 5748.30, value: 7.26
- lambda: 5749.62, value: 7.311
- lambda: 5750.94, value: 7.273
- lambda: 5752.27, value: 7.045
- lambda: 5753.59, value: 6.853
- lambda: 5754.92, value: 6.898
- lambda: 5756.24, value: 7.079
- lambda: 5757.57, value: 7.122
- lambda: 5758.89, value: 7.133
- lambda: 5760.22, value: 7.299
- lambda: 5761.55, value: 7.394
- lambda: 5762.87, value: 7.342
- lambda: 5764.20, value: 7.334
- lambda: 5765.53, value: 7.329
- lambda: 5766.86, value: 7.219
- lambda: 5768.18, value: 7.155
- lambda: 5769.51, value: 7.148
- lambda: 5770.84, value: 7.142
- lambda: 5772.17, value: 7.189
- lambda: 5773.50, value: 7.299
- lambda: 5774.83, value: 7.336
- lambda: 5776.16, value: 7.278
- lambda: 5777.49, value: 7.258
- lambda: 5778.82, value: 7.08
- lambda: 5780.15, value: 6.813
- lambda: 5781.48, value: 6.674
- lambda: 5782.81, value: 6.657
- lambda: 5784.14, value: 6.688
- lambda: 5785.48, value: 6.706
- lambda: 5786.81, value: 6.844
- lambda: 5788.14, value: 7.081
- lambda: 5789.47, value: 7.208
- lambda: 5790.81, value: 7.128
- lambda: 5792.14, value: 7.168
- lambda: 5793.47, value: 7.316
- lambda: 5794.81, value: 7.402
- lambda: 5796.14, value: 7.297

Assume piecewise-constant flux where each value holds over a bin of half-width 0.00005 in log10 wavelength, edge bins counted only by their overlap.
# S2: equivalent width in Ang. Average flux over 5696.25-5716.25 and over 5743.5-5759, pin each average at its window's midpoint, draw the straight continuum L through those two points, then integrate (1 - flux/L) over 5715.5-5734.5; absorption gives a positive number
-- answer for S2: -0.9 Ang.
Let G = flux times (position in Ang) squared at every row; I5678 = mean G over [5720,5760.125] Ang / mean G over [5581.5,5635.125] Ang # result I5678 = 1.1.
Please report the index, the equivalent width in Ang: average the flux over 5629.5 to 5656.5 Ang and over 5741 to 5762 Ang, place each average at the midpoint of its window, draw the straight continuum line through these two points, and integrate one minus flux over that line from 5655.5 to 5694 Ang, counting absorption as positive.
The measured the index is 1.1 Ang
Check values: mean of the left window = 6.94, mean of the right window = 7.15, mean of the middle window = 6.81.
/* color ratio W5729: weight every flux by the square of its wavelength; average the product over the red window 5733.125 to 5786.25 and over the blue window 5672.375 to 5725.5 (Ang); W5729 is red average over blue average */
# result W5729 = 1.05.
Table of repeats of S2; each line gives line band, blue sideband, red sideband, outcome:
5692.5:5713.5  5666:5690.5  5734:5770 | 0.42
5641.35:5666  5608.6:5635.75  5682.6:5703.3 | 0.29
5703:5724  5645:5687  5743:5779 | 0.38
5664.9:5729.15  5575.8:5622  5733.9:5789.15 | -0.31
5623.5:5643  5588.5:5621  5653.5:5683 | -0.90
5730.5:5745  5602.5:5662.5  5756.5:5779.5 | 0.14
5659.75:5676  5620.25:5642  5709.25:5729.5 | 0.36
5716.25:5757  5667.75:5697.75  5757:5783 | -0.46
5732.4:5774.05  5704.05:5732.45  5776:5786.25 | -1.41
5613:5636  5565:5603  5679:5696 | -0.84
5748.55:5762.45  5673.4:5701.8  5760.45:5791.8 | -0.16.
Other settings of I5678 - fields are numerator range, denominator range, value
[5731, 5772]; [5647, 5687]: 1.08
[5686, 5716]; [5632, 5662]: 1.01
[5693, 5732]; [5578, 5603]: 1.15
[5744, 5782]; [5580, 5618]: 1.18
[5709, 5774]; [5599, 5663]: 1.09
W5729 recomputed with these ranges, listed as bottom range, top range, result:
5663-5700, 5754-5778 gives 1.08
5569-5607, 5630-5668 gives 1.11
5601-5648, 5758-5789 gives 1.10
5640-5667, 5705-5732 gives 1.05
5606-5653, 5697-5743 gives 1.05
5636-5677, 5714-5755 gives 1.08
